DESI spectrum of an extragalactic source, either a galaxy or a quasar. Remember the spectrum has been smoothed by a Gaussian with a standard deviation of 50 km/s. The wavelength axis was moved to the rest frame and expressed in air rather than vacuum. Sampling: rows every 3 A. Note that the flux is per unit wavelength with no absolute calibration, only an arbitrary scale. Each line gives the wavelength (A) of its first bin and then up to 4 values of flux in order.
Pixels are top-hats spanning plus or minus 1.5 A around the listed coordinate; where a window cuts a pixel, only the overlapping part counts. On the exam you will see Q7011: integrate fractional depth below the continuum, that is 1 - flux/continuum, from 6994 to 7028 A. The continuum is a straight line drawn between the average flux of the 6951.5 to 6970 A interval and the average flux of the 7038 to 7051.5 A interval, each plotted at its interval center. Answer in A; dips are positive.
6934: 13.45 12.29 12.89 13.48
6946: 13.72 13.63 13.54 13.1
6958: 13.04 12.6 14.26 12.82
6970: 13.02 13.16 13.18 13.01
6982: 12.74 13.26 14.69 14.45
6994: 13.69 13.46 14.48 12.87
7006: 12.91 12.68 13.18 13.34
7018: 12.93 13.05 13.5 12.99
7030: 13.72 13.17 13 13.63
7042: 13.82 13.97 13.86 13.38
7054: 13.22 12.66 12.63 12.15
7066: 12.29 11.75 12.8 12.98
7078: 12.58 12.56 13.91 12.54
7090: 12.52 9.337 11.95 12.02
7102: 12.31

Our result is 0.7 A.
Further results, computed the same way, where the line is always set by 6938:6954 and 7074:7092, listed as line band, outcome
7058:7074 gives 0.6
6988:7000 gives -0.8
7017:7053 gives -1.2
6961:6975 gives 0.1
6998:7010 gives -0.1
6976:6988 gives 0.0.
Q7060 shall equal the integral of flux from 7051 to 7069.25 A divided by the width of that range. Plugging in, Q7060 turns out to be 12.6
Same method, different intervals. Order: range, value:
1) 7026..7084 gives 13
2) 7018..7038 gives 13.2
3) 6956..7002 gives 13.4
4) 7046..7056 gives 13.5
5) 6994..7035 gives 13.3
